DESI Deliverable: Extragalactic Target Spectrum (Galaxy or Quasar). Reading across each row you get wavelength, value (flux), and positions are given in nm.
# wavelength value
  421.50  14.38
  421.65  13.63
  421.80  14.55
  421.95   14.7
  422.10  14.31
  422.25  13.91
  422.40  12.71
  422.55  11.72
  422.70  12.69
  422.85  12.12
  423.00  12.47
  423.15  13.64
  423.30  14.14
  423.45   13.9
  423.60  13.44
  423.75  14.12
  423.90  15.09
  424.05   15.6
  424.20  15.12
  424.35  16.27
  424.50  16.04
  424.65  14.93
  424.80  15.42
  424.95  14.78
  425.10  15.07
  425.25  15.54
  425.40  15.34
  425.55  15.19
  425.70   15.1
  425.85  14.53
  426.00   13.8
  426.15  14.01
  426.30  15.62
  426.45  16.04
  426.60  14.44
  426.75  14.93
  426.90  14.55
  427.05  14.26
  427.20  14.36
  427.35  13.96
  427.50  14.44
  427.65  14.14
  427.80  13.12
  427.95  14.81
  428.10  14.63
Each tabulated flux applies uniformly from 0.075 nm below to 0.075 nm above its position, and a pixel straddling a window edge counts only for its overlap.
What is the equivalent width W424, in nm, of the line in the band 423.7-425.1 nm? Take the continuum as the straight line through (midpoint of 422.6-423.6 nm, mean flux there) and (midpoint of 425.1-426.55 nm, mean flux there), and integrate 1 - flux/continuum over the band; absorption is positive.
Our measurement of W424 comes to -0.12 nm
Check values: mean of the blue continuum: 13.1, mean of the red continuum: 15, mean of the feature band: 15.3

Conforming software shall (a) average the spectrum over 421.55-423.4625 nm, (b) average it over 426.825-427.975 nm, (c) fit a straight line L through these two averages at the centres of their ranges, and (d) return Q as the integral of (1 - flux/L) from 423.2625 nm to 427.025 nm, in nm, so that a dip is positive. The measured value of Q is -0.30 nm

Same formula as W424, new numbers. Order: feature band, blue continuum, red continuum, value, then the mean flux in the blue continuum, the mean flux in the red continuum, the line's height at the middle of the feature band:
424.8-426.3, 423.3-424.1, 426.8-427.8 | -0.06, 14.4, 14.2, 14.3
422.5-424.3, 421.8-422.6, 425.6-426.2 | 0.02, 13.6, 14.4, 13.9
